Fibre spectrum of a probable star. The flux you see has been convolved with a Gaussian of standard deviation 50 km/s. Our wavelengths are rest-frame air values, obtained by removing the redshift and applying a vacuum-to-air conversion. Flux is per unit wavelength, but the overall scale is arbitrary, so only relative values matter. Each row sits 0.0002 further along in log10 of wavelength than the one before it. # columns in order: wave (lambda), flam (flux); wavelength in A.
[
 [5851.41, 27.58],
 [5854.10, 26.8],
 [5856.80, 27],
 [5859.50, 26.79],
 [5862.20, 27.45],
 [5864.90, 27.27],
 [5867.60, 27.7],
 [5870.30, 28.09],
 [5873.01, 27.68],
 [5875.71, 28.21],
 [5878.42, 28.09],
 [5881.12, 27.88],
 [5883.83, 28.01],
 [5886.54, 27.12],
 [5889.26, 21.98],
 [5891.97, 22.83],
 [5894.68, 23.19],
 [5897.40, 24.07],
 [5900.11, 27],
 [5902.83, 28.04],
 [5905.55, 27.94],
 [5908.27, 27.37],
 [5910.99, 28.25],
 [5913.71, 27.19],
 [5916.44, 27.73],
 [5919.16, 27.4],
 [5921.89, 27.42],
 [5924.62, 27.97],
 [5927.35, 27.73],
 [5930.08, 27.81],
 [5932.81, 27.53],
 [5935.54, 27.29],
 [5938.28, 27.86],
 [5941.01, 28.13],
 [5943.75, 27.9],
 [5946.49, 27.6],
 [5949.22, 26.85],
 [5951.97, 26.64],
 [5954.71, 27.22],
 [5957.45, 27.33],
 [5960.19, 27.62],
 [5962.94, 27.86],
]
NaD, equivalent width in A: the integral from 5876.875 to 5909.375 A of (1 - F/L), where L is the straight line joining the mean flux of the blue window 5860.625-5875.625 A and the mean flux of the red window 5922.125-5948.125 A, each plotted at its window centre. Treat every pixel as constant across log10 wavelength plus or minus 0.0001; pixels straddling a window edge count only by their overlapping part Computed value 1.8 A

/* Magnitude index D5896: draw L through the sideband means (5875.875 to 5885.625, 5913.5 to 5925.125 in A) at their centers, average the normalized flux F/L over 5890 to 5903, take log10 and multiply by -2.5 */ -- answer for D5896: 0.13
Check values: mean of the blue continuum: 28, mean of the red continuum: 27.5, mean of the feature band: 24.6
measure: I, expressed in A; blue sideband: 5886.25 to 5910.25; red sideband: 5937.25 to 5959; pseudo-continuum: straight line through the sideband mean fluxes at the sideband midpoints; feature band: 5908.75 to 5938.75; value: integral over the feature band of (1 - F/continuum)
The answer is -1.3 A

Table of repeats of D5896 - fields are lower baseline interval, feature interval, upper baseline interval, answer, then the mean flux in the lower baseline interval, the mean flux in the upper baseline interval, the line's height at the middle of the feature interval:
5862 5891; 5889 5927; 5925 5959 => 0.03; 27.2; 27.5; 27.3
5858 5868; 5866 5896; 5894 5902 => -0.01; 27.3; 25.1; 26.1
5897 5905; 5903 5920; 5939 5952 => -0.03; 26.8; 27.5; 27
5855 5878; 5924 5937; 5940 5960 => -0.01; 27.5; 27.4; 27.4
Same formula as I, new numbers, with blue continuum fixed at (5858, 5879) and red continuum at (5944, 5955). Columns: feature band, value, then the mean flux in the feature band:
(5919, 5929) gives -0.1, 27.6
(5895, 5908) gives 0.4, 26.5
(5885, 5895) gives 1.3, 23.9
